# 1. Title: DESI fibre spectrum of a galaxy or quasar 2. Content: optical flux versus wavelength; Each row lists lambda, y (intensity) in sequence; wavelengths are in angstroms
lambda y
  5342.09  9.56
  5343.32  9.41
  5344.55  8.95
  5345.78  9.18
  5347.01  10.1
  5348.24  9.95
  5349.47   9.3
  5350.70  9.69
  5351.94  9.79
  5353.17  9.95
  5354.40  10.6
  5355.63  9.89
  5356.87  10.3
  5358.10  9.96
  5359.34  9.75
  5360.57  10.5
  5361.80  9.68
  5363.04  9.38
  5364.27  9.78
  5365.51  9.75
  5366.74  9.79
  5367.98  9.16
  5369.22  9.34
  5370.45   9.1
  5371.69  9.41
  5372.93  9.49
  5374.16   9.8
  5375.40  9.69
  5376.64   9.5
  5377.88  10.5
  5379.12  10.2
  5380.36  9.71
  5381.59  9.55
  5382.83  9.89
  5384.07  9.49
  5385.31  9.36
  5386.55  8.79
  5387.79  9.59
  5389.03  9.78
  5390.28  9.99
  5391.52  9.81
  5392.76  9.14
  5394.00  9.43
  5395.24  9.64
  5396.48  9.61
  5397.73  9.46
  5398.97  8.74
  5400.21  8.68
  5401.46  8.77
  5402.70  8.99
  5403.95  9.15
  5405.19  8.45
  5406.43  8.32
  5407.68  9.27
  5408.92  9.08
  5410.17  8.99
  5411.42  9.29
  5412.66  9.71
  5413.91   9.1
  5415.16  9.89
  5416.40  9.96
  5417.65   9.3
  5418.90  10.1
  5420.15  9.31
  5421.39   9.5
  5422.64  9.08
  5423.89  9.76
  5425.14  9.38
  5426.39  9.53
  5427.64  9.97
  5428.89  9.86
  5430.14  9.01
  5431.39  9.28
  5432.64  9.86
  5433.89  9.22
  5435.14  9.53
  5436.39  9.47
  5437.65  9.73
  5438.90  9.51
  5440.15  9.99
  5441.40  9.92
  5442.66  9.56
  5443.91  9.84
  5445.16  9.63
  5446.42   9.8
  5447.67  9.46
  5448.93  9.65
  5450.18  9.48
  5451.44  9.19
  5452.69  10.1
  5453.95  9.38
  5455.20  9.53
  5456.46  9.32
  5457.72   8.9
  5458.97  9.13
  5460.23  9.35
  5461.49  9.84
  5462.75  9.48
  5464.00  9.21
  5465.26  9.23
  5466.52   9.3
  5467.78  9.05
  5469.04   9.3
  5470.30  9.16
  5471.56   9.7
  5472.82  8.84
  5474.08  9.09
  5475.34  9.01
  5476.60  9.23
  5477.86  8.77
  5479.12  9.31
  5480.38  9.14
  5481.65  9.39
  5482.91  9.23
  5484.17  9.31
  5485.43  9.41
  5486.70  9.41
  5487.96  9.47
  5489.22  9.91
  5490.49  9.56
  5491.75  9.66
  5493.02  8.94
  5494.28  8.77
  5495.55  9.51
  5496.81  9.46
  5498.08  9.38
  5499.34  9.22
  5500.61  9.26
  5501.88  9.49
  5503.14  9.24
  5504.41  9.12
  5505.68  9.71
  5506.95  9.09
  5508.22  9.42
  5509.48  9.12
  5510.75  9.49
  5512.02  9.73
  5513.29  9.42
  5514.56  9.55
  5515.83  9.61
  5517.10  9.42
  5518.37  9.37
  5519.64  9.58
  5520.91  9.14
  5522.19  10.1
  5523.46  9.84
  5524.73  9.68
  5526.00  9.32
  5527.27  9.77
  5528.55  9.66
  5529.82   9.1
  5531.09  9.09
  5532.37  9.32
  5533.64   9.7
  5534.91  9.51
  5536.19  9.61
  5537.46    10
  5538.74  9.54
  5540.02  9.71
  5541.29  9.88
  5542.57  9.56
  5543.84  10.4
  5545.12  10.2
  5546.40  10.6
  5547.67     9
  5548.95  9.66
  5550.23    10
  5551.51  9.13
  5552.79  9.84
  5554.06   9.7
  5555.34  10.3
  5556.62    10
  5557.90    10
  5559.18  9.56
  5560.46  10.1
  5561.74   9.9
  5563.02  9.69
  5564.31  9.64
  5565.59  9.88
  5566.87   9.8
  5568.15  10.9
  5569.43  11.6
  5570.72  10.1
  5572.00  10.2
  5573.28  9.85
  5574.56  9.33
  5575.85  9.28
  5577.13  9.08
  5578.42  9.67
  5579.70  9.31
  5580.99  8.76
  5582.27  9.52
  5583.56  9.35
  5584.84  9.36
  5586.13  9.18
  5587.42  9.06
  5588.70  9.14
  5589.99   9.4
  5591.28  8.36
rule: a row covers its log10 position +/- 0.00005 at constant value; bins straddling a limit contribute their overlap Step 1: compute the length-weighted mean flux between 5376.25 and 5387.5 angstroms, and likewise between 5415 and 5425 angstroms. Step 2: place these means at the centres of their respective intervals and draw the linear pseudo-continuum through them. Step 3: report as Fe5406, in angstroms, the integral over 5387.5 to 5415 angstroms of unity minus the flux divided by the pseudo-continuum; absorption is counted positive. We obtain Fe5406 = 1.1 angstroms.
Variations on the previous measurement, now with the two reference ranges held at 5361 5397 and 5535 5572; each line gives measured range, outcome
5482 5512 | 1.4 angstroms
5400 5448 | 1.3 angstroms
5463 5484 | 1.3 angstroms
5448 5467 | 0.7 angstroms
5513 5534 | 0.8 angstroms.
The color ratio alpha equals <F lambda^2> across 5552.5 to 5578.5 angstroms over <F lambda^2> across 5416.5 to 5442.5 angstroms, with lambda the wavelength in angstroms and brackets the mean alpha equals 1.1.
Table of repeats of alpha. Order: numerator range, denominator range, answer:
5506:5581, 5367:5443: 1.08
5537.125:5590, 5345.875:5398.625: 1.08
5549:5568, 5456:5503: 1.09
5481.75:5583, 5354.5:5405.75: 1.06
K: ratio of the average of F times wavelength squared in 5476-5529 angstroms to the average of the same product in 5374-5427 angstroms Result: 1.04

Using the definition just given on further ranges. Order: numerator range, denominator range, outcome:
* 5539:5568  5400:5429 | 1.11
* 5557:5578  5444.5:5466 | 1.09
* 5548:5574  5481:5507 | 1.09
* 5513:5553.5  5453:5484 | 1.07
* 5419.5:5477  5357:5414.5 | 1.02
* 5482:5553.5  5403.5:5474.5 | 1.04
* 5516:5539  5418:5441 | 1.03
